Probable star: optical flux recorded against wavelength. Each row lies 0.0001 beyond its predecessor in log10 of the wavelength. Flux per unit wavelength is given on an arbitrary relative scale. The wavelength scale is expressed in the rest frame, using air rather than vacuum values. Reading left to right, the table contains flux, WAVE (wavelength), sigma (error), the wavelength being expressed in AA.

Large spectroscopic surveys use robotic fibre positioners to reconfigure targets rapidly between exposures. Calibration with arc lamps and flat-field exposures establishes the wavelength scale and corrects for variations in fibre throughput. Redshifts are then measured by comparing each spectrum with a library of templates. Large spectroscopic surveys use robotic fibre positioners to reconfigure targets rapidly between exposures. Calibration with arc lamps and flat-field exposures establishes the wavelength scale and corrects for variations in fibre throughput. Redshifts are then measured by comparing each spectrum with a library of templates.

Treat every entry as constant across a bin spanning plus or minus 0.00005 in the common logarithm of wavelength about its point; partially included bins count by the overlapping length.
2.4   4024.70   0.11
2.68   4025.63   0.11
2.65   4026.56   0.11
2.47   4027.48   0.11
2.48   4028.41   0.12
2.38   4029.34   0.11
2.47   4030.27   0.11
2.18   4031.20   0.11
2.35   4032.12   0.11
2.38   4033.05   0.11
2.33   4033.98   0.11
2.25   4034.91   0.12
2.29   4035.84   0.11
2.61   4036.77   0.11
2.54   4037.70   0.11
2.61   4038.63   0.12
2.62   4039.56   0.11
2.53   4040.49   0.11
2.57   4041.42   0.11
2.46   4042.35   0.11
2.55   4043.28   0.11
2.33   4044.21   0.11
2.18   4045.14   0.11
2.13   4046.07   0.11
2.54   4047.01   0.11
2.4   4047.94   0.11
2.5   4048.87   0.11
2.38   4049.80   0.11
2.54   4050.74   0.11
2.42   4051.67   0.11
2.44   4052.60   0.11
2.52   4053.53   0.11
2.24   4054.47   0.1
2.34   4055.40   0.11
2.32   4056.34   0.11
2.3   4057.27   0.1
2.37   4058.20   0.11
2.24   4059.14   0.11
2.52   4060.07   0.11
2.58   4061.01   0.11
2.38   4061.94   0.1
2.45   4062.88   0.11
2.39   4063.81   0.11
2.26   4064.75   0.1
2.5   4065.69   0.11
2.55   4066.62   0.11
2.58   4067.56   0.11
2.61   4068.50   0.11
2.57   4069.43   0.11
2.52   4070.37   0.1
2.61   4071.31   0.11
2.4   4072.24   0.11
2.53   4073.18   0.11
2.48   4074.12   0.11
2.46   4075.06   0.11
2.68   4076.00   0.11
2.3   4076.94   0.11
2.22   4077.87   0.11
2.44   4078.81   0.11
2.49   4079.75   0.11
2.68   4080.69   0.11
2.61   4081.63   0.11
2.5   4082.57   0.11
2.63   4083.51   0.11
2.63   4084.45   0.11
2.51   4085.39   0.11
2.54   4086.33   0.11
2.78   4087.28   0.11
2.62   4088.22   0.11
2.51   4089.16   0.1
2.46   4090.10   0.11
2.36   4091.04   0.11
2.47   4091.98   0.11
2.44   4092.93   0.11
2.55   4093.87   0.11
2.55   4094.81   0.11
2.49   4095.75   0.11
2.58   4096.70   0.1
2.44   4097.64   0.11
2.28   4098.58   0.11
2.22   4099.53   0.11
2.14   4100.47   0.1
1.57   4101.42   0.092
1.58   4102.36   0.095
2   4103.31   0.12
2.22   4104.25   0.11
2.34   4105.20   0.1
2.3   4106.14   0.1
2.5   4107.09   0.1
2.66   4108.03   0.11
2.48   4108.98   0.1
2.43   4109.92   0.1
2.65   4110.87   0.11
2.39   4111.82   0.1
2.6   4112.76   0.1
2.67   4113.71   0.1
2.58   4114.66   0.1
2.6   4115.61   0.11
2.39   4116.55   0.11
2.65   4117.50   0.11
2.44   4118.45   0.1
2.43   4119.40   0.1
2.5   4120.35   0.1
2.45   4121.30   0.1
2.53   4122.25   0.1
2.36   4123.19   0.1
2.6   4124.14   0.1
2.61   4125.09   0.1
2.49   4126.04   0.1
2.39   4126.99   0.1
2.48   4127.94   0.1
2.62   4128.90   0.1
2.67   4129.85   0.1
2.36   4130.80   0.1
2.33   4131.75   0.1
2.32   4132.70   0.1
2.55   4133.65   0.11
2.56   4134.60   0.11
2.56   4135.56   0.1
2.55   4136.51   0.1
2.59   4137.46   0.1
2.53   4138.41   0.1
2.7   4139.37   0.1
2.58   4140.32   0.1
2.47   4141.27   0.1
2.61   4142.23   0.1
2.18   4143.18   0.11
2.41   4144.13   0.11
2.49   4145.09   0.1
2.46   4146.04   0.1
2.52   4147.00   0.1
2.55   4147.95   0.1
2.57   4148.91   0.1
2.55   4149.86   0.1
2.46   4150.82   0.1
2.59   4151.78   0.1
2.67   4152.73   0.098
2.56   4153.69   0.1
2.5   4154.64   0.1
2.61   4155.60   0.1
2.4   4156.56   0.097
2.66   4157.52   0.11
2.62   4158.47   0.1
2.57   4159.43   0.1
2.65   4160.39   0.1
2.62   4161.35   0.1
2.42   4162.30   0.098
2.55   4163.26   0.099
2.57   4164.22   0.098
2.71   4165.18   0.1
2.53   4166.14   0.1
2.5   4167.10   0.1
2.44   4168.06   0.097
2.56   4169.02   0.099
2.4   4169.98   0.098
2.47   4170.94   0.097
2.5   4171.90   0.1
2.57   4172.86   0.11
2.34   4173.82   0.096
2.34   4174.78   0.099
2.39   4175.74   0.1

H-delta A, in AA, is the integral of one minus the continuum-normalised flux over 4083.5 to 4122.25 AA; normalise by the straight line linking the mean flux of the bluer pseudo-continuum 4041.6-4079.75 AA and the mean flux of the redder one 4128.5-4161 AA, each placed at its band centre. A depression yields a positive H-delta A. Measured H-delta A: 0.83 AA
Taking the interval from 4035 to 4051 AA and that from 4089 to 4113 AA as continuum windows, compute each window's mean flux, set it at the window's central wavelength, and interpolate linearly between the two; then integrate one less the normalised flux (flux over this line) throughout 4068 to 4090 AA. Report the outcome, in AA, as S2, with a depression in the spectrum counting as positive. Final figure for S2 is -1.3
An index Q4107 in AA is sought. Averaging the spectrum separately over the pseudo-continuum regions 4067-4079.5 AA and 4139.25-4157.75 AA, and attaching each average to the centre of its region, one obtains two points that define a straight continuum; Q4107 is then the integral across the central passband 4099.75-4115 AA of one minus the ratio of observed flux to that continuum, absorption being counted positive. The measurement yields 1.2 AA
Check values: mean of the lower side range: 2.49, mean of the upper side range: 2.52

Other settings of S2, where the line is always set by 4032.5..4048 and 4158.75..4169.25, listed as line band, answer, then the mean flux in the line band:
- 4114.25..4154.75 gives 0.2 AA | 2.51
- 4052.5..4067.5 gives 0.3 AA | 2.4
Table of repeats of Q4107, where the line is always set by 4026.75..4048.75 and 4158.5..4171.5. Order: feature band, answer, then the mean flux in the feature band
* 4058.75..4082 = -0.3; 2.48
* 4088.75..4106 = 1.3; 2.29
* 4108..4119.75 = -0.2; 2.53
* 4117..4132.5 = 0.1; 2.49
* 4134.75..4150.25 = 0.0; 2.52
